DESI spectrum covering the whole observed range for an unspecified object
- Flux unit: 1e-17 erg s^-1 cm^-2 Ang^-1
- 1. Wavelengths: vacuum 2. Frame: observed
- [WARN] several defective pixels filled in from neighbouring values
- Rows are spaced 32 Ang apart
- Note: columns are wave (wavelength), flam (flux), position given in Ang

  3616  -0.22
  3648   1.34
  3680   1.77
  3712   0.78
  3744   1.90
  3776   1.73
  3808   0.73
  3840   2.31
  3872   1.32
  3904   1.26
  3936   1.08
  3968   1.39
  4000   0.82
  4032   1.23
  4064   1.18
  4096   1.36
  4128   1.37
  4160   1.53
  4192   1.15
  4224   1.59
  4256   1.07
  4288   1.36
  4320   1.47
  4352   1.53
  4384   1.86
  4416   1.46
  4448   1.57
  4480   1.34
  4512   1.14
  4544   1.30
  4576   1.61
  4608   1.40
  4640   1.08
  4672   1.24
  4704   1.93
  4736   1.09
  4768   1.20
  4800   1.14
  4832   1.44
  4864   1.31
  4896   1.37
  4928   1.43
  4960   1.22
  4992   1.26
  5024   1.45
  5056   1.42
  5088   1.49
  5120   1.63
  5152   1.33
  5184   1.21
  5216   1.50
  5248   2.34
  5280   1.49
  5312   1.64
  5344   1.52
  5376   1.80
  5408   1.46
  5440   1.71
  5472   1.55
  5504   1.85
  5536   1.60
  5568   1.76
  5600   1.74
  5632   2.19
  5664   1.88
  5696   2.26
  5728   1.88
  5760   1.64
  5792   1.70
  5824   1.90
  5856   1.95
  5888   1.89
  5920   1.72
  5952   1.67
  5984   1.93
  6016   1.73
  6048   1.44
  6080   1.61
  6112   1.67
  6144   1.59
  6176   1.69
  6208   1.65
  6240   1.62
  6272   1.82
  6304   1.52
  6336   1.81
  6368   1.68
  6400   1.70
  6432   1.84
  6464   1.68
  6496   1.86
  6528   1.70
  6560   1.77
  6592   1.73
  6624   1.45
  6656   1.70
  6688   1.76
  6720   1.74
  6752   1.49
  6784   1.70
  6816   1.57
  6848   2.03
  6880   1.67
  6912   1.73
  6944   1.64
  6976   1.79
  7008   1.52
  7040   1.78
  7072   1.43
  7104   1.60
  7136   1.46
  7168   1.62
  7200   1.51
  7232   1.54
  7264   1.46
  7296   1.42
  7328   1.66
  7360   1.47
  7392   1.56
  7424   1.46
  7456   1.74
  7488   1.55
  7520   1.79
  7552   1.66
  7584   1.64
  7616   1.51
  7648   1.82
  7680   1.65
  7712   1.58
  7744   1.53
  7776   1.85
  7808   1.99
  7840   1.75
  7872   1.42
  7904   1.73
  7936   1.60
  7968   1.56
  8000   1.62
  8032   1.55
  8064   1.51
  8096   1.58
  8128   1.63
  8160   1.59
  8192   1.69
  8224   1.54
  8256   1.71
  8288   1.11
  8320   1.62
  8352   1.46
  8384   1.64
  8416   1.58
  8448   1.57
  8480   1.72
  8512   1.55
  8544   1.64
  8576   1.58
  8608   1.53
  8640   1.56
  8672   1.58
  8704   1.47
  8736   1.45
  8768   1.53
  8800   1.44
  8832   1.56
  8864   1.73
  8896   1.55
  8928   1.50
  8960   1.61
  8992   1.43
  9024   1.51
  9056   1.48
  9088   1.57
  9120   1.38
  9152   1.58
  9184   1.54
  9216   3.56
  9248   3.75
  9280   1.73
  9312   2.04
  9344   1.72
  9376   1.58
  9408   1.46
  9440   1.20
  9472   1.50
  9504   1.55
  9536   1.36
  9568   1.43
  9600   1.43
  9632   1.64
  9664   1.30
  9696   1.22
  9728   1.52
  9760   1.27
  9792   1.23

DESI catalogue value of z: 0.41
